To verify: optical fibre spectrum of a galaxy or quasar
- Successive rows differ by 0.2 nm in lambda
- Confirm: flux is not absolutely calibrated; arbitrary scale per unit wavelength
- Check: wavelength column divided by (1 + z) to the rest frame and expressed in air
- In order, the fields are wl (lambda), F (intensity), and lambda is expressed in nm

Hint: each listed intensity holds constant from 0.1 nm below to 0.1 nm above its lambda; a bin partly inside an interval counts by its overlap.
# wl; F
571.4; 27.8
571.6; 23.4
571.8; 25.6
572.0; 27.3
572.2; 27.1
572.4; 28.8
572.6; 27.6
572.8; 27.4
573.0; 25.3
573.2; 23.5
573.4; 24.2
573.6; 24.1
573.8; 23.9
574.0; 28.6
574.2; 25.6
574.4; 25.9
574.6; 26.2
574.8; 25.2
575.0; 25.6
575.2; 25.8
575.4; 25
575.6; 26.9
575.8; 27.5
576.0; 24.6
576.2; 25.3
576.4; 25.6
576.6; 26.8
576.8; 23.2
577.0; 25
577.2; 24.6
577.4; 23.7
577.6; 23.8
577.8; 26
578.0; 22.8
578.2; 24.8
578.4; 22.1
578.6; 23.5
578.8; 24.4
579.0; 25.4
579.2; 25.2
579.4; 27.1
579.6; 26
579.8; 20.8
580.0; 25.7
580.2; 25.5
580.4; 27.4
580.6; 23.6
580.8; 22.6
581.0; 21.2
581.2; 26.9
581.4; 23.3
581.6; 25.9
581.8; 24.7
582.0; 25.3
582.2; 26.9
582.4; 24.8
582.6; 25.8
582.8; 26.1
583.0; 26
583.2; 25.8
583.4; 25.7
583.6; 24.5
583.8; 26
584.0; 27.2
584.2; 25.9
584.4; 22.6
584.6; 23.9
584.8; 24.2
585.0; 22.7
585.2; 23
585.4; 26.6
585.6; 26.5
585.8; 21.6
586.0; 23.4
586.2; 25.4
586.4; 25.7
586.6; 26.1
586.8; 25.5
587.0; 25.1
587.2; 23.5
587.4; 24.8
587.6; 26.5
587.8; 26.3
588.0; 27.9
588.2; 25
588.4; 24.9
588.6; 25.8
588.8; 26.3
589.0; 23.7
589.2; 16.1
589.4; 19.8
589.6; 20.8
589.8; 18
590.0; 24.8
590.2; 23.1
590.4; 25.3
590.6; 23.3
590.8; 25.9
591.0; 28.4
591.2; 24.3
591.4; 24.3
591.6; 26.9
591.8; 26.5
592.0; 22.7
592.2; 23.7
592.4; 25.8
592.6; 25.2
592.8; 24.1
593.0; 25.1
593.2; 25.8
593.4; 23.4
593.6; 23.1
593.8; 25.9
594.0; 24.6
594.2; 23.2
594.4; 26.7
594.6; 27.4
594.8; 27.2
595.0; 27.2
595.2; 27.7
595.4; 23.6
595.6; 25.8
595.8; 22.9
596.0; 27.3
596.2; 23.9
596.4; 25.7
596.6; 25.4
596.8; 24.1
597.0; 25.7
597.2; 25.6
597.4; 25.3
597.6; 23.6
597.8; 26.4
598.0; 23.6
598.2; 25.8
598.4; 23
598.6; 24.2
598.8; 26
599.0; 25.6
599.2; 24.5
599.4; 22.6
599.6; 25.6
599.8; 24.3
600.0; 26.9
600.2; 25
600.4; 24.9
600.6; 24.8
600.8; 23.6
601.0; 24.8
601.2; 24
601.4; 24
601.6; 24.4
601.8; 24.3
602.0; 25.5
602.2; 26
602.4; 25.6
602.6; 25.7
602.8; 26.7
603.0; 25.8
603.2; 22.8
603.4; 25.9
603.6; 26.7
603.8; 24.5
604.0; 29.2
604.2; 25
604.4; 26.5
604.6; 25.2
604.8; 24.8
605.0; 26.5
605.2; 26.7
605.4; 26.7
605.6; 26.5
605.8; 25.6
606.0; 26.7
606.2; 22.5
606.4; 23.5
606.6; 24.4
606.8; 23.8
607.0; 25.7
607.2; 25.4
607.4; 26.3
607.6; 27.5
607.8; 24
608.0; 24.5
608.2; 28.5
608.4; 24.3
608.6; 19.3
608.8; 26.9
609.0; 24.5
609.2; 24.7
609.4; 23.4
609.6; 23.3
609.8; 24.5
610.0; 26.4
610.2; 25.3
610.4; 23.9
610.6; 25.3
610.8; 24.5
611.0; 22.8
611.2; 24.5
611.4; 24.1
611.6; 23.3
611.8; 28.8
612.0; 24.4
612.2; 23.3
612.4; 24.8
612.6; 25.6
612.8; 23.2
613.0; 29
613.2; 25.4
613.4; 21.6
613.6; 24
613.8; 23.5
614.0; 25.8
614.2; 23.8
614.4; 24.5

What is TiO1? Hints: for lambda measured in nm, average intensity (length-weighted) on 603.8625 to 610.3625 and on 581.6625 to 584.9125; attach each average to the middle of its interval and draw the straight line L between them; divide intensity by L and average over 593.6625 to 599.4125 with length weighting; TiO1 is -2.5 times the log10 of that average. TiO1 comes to 0.00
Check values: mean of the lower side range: 25.3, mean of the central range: 25.2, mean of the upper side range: 25.2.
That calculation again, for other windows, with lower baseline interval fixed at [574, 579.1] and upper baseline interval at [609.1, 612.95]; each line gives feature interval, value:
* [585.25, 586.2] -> 0.02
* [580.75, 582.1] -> 0.03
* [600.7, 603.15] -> -0.01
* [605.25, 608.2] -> -0.03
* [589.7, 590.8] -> 0.08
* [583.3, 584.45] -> -0.02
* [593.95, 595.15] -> -0.06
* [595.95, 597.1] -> -0.02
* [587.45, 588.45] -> -0.05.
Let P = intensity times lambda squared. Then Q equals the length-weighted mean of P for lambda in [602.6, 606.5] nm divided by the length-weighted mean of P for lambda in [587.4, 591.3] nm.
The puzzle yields 1.12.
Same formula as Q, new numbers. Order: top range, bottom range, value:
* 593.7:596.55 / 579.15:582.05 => 1.09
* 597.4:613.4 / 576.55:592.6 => 1.09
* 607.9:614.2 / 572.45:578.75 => 1.10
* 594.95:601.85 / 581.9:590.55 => 1.06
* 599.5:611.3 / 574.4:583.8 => 1.10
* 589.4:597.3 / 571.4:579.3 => 1.04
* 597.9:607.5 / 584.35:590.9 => 1.10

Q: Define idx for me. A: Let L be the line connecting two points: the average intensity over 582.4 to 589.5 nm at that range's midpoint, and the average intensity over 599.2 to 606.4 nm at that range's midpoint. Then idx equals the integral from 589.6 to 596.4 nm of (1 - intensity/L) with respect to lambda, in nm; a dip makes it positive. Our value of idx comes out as 0.02 nm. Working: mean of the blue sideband 24.7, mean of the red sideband 25.3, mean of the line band 24.9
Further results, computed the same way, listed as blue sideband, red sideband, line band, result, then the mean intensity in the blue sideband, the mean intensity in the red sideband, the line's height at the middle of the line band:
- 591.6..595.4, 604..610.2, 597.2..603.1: 0.07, 25.3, 25.2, 25.2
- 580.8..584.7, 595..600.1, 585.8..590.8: 0.21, 25.1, 25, 25.1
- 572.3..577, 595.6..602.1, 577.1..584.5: 0.19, 25.7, 24.8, 25.5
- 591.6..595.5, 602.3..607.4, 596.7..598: 0.02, 25.2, 25.6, 25.4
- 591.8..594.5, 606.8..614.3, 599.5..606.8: -0.18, 24.6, 24.7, 24.7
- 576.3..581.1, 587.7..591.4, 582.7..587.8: -0.19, 24.4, 23.9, 24.1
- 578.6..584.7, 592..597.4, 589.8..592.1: 0.04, 25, 25.2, 25.1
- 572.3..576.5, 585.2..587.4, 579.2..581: 0.05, 25.8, 24.8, 25.4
